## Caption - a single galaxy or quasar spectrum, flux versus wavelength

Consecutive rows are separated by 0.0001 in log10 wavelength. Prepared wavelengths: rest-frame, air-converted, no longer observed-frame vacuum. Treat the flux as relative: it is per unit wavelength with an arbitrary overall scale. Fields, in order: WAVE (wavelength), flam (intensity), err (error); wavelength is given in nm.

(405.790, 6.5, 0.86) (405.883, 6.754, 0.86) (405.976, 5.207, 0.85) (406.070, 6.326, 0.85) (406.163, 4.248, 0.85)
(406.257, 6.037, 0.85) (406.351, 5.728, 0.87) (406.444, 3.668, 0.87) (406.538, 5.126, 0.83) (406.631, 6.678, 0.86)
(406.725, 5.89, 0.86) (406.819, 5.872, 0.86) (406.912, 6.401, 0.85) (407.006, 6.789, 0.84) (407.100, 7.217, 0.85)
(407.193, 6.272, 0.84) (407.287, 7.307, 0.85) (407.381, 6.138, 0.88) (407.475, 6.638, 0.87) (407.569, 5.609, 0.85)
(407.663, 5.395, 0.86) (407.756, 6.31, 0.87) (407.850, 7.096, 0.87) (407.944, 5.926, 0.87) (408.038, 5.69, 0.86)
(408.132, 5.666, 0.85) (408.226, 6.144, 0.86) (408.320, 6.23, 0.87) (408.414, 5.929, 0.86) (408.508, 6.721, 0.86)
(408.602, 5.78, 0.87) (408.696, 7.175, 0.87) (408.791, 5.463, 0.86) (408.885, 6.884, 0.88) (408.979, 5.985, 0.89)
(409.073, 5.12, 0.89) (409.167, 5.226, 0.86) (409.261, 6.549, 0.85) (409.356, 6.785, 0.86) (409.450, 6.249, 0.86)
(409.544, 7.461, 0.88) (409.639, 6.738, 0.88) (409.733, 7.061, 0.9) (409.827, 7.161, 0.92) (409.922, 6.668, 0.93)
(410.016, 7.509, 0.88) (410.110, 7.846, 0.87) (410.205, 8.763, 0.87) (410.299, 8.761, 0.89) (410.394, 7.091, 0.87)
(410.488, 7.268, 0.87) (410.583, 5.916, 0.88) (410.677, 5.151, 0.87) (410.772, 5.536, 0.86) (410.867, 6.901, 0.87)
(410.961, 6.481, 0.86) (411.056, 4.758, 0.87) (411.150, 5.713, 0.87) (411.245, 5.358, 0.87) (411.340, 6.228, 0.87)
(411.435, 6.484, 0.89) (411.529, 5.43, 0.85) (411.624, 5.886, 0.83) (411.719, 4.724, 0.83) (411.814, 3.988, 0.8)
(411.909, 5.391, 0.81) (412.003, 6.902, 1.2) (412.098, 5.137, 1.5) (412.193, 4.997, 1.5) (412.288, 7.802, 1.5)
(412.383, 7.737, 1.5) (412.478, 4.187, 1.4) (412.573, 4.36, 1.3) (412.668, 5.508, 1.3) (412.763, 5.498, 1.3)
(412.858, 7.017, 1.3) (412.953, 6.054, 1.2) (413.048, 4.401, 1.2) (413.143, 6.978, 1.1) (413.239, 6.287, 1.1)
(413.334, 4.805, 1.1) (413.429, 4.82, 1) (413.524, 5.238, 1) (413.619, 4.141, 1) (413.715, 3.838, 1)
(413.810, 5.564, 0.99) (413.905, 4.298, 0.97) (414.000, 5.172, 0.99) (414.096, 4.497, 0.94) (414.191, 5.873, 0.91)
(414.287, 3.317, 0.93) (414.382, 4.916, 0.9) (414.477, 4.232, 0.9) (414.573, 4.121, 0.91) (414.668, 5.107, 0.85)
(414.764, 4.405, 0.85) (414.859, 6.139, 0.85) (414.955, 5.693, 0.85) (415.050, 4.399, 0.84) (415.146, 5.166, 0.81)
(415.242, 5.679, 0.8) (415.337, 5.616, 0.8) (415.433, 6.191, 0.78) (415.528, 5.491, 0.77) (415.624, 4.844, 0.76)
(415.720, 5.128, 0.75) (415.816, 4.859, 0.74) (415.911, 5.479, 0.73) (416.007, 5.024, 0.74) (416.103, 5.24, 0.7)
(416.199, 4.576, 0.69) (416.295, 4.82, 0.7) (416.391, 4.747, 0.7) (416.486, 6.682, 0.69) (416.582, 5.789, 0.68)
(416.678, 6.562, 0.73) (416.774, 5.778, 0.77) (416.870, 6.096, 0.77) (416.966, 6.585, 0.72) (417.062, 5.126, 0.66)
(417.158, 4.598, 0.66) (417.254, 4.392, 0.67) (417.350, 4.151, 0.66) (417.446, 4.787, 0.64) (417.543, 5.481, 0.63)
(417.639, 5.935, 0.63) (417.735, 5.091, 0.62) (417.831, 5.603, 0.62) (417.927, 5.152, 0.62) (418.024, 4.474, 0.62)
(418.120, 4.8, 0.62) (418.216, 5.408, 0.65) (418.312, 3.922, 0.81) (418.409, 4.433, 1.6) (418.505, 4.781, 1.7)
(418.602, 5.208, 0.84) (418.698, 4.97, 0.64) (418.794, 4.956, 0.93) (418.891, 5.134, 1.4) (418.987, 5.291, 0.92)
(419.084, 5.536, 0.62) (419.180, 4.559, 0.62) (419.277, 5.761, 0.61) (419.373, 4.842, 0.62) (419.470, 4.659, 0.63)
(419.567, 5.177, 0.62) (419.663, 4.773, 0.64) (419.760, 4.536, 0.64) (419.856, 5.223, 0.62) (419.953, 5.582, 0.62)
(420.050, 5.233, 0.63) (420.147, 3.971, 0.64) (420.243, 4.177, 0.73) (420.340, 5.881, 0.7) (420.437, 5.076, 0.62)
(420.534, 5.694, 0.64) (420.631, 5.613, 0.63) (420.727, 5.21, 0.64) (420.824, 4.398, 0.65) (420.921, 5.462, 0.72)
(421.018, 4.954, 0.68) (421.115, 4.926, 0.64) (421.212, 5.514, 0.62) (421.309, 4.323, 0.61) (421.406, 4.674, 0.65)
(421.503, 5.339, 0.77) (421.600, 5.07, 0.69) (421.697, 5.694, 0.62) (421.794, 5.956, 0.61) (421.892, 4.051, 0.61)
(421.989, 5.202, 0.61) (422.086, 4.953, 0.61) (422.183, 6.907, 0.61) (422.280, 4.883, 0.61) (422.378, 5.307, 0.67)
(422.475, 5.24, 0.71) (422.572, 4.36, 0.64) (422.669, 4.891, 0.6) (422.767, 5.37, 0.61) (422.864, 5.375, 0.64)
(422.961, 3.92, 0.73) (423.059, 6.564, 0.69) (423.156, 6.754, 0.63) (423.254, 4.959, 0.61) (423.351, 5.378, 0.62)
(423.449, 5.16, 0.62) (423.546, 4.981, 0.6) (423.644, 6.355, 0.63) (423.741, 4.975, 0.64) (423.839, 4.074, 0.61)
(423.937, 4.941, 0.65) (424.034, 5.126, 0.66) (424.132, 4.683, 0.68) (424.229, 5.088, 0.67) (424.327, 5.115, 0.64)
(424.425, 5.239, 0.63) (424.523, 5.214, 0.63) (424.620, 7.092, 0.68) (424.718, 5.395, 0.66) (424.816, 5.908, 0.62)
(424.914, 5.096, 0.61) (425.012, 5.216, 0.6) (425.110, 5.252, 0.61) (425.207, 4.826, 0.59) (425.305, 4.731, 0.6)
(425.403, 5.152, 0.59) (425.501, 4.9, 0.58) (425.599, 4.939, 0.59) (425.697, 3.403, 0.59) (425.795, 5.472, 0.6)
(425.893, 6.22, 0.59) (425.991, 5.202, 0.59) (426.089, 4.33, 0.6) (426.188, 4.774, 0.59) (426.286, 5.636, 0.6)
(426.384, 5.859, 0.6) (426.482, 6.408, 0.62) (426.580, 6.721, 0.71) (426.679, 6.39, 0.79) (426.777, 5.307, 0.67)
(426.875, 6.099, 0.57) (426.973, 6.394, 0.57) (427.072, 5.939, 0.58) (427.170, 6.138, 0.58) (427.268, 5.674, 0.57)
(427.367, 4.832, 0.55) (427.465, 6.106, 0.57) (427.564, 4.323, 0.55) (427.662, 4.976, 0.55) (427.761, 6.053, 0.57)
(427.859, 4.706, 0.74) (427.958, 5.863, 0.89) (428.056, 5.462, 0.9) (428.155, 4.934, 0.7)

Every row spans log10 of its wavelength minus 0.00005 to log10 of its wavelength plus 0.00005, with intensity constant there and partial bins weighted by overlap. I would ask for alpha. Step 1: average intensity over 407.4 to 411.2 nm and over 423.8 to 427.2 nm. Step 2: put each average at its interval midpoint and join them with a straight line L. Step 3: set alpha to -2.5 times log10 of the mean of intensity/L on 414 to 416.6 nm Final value 0.182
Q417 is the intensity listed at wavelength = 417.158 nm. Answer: 4.598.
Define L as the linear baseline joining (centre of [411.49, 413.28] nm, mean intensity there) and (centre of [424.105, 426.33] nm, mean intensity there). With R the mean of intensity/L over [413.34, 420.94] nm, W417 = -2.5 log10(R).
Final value 0.09 mag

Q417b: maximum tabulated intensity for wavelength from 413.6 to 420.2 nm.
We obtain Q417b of 6.682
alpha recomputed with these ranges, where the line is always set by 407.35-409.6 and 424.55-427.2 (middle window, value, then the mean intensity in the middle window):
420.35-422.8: 0.100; 5.17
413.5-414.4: 0.267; 4.66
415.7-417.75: 0.104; 5.32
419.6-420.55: 0.149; 5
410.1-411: -0.140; 6.94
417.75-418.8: 0.185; 4.89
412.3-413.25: 0.028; 5.86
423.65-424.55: 0.118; 5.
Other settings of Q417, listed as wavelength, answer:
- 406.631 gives 6.678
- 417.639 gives 5.935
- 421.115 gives 4.926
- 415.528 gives 5.491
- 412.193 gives 4.997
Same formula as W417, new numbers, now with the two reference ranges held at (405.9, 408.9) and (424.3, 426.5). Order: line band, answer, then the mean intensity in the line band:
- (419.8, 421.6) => 0.08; 5.07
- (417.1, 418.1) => 0.13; 4.96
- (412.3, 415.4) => 0.11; 5.19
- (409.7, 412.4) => -0.08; 6.35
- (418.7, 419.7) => 0.10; 5.07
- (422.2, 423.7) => 0.01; 5.33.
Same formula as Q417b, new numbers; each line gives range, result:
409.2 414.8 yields 8.763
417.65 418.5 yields 5.603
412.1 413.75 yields 7.802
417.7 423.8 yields 6.907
